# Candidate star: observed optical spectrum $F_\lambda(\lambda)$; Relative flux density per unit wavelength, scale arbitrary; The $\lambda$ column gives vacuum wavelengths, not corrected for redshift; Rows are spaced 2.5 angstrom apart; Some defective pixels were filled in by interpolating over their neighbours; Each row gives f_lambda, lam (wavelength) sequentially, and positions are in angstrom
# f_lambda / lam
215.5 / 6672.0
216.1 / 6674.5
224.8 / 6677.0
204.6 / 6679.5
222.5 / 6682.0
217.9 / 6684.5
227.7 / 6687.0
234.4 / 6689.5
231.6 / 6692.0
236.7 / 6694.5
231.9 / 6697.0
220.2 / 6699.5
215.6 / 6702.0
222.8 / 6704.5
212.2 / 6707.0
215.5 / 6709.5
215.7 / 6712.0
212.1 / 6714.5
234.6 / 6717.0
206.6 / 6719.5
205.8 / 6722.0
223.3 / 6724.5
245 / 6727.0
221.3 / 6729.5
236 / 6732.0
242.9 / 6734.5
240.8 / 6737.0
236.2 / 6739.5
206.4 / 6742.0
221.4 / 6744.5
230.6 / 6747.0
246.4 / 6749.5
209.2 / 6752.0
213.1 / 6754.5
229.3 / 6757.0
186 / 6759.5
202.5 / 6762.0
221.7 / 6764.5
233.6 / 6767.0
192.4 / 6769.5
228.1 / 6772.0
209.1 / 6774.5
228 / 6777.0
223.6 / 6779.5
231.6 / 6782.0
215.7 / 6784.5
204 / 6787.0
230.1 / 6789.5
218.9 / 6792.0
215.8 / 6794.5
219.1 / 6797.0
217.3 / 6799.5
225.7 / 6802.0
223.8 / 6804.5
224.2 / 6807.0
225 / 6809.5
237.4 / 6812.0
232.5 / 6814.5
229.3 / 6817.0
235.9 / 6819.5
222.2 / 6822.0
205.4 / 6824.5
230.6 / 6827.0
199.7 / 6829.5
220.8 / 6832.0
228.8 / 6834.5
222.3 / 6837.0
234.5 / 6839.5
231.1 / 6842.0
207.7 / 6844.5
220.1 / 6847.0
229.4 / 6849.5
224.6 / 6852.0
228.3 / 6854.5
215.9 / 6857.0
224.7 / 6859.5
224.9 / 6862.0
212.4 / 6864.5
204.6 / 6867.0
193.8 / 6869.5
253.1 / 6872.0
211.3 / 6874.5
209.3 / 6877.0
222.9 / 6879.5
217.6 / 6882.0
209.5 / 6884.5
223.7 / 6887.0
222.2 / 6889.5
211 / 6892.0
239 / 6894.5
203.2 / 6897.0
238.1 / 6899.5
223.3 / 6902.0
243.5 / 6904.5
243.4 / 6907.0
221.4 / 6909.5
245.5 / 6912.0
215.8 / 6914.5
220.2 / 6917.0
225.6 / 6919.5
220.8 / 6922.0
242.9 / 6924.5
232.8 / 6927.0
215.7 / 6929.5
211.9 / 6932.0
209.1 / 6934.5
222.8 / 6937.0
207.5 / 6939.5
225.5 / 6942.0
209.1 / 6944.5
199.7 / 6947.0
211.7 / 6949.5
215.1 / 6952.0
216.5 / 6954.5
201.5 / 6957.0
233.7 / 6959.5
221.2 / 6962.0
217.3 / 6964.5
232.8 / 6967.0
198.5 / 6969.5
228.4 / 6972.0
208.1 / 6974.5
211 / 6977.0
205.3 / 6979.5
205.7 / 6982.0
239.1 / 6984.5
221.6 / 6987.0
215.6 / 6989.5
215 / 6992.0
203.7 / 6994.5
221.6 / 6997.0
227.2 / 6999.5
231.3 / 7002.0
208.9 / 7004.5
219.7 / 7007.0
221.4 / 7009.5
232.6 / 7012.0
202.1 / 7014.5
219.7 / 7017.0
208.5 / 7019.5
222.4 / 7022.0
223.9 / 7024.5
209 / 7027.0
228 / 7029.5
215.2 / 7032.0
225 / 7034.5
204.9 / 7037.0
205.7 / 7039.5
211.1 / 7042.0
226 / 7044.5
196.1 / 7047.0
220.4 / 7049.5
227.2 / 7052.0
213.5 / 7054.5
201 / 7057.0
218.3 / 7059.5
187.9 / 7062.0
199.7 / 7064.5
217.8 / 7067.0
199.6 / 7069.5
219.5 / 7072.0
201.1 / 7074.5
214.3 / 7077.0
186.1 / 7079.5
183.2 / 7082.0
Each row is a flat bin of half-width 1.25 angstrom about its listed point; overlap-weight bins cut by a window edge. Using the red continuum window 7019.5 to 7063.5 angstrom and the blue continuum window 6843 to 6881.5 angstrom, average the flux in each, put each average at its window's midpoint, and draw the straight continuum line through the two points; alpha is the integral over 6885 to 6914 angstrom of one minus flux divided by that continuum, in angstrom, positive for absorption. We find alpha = -1.3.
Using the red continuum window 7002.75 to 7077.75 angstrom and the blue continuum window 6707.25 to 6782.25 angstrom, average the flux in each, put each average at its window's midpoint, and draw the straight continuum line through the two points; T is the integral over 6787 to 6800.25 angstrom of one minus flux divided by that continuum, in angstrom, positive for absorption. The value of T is 0.1 angstrom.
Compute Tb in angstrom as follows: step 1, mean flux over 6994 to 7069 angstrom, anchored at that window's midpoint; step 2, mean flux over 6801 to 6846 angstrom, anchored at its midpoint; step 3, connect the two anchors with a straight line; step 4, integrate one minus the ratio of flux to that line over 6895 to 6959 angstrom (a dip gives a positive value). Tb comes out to -0.5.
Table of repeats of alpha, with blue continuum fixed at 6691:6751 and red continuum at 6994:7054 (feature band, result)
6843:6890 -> 0.6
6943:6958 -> 0.7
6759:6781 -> 0.9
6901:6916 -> -0.8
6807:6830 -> -0.2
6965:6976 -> 0.1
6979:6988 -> 0.0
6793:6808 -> 0.2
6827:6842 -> 0.0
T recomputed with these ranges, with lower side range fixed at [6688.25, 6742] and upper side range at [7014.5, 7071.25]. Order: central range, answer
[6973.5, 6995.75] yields 0.1 angstrom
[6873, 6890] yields 0.1 angstrom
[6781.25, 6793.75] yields 0.2 angstrom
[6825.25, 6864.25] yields -0.4 angstrom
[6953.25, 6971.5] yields -0.2 angstrom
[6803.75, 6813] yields -0.2 angstrom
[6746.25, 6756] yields 0.0 angstrom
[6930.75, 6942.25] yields 0.1 angstrom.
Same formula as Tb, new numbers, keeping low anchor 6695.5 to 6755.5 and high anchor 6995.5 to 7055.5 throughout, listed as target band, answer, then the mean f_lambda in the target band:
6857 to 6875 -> 0.2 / 218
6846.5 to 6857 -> -0.2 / 225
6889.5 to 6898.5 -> 0.1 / 219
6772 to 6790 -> 0.2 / 220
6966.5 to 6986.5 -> 0.3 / 216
